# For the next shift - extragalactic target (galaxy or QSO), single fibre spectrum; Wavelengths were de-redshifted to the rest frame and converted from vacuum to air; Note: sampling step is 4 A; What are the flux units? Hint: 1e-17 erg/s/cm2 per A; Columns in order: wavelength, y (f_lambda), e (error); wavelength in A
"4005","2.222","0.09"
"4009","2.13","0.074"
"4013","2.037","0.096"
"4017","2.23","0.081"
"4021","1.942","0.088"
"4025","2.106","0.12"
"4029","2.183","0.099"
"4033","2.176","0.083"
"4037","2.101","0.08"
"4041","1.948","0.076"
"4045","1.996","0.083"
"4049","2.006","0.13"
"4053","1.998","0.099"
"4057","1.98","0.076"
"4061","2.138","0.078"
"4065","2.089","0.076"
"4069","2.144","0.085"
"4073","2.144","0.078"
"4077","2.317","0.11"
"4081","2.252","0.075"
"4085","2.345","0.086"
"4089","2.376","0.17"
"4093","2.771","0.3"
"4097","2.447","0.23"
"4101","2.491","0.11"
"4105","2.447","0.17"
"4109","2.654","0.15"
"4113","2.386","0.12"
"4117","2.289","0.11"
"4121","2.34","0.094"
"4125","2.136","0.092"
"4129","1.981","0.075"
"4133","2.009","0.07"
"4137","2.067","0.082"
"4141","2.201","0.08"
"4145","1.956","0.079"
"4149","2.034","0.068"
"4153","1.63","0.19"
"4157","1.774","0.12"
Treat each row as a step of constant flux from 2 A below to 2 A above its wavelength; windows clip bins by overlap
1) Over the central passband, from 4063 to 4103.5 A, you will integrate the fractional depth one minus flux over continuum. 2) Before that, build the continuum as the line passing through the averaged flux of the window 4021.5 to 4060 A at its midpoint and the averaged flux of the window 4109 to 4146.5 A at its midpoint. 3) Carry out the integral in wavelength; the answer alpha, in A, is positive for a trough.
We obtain -4.3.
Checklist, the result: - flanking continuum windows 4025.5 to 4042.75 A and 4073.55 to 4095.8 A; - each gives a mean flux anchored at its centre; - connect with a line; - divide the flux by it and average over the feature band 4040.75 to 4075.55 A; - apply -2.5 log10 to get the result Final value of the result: 0.09 mag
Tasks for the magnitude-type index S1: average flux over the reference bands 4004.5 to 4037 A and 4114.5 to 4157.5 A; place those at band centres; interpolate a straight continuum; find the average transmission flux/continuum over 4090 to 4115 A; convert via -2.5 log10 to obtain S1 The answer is -0.22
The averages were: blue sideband 2.12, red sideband 2.05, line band 2.53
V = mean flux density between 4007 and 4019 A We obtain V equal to 2.13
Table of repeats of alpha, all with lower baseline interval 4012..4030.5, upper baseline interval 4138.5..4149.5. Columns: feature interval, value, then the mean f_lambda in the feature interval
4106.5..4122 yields -2.59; 2.42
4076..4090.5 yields -1.65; 2.32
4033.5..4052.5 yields 0.64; 2.02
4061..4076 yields -0.37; 2.14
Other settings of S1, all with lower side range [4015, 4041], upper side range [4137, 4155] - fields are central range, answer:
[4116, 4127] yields -0.13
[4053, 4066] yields 0.01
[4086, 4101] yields -0.23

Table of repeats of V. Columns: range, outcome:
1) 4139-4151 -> 2.06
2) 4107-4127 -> 2.36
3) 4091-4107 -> 2.54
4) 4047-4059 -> 1.99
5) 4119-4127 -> 2.24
